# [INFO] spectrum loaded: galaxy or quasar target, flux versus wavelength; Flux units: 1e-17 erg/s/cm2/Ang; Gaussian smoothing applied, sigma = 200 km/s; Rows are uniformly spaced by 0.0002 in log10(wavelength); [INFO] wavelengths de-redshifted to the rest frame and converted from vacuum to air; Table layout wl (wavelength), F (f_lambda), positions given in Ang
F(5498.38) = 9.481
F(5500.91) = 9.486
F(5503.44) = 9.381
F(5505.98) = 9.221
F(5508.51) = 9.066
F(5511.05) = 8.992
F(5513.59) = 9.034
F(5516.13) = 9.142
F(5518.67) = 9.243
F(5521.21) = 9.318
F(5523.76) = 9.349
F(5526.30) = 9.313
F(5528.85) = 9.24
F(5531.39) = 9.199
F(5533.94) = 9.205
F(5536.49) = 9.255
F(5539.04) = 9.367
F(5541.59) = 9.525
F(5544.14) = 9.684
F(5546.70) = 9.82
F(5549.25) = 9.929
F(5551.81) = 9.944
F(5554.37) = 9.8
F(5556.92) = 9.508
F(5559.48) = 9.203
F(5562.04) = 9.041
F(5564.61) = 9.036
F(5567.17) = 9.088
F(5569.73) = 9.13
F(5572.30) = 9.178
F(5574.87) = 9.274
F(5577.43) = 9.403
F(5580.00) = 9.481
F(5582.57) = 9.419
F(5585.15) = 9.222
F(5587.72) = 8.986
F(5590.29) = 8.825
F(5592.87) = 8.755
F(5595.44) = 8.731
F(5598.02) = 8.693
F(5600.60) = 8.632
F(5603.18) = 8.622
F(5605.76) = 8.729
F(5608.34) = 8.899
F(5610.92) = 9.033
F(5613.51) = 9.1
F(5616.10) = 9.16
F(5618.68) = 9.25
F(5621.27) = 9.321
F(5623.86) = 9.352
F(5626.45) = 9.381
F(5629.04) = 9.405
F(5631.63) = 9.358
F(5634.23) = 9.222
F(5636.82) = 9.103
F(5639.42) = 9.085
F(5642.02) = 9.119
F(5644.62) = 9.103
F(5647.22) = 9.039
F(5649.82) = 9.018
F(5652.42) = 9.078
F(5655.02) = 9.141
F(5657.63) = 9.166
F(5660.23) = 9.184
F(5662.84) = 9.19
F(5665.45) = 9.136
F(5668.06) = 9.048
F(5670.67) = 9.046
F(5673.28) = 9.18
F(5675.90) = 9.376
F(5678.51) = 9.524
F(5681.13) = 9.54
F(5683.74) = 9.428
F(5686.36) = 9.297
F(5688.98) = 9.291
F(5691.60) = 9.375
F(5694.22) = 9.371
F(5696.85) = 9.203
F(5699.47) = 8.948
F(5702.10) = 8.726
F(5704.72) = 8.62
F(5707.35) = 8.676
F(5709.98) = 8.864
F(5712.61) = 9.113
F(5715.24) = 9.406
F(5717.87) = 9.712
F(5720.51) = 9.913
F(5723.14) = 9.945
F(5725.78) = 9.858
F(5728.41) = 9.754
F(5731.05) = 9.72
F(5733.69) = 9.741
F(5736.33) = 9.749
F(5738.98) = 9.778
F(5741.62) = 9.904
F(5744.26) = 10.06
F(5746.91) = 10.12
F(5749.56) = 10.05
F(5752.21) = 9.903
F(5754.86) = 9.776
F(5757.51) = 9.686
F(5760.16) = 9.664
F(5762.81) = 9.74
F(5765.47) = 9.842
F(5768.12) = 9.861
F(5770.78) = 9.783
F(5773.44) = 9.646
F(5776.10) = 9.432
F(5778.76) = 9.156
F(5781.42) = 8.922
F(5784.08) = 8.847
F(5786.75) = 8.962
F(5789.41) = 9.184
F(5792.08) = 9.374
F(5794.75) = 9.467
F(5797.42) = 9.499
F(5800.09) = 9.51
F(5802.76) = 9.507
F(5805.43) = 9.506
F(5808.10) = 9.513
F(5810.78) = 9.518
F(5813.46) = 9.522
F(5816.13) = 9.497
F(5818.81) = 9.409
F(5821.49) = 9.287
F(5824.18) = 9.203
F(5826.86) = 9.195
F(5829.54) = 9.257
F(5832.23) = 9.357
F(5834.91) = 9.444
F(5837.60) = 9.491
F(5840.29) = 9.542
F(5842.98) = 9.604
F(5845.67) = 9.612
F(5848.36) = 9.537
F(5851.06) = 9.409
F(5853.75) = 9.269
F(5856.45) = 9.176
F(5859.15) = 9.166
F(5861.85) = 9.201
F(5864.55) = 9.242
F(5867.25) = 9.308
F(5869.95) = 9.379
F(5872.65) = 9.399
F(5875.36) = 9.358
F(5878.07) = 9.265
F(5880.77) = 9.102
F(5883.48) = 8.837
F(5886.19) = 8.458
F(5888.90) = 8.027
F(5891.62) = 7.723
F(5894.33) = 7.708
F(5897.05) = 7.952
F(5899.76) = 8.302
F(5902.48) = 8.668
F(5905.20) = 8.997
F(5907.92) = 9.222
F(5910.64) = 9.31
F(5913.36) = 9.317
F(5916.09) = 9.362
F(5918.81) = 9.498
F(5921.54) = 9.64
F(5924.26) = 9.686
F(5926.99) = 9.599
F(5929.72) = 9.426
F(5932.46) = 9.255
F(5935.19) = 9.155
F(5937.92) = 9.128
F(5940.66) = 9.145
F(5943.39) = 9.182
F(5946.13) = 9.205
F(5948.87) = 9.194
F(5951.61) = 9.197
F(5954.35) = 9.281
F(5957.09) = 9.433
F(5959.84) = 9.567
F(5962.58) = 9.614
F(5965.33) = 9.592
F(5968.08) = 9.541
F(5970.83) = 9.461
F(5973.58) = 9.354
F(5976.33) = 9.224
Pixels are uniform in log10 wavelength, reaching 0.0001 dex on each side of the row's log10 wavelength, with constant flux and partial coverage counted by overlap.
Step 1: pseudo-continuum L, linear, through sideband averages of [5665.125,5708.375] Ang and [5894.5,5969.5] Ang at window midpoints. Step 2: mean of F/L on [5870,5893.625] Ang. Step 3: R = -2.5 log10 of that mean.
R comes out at 0.05 mag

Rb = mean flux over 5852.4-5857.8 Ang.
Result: 9.22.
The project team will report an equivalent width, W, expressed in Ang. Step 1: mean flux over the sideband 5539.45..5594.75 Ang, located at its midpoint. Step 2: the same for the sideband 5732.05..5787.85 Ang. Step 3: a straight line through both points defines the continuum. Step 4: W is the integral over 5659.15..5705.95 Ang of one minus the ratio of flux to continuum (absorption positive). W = 1.62 Ang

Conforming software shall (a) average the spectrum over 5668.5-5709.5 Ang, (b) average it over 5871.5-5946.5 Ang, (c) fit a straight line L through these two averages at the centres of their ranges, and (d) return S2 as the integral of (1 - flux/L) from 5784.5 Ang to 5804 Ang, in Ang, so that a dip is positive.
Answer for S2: -0.5 Ang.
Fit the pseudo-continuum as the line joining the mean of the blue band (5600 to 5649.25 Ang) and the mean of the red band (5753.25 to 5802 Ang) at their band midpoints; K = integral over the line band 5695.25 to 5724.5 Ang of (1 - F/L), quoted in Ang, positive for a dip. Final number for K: 0.4 Ang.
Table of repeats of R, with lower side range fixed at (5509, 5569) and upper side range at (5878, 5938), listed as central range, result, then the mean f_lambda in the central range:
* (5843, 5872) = -0.042 mag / 9.35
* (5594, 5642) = 0.024 mag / 9.06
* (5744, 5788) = -0.059 mag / 9.6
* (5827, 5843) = -0.048 mag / 9.42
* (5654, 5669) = 0.008 mag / 9.14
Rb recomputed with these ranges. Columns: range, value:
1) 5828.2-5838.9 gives 9.39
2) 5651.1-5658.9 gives 9.13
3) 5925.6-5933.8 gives 9.42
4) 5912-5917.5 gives 9.34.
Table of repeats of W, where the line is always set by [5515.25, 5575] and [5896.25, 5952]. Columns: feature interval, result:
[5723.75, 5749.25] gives -1.63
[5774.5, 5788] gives 0.25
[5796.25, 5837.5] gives -0.83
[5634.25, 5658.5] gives 0.57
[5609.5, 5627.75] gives 0.21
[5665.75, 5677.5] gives 0.17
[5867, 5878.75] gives -0.19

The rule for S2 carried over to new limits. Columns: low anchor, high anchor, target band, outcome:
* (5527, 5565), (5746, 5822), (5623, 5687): 1.8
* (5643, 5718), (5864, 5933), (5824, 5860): -1.4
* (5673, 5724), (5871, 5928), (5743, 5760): -1.4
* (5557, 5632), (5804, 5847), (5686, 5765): -2.1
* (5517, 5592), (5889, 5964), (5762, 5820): -1.6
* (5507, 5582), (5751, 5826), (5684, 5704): 0.5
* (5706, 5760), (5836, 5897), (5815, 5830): -0.1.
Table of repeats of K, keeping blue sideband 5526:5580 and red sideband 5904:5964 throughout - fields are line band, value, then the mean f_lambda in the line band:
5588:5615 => 1.65 Ang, 8.81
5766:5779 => -0.37 Ang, 9.63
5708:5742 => -0.93 Ang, 9.63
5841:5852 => -0.23 Ang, 9.54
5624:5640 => 0.18 Ang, 9.27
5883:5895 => 1.57 Ang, 8.12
